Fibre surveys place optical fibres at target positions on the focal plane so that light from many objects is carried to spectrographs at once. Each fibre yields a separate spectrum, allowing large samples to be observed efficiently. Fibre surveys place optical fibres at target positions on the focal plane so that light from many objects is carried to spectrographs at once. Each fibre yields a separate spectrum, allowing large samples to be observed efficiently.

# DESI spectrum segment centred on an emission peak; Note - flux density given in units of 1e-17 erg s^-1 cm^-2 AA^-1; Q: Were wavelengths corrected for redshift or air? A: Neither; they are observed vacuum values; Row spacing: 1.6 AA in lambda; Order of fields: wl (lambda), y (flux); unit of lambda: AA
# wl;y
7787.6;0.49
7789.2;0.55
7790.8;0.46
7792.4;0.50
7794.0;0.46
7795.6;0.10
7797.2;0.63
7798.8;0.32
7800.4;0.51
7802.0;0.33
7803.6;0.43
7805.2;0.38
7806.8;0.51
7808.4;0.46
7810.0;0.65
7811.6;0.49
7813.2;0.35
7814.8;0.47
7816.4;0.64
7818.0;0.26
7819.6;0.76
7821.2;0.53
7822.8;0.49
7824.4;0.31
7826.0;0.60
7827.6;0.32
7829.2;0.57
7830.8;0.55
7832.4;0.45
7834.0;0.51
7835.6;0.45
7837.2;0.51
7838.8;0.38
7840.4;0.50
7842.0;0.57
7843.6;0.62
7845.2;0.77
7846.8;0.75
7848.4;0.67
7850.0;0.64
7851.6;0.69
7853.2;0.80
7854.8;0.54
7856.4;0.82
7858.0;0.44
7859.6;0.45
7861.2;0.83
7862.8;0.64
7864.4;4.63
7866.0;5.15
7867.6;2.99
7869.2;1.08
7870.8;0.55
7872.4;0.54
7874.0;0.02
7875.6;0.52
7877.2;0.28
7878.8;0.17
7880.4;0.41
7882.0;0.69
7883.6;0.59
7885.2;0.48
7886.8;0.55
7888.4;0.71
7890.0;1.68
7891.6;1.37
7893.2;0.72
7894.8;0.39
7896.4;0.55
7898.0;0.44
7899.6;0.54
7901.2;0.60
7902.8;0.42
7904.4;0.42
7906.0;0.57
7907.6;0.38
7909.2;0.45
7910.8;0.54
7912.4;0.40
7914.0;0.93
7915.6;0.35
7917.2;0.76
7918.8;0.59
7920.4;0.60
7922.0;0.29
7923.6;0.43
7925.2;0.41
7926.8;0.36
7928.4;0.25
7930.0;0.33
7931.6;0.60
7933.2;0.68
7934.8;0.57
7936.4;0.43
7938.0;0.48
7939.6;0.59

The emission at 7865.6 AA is Halpha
